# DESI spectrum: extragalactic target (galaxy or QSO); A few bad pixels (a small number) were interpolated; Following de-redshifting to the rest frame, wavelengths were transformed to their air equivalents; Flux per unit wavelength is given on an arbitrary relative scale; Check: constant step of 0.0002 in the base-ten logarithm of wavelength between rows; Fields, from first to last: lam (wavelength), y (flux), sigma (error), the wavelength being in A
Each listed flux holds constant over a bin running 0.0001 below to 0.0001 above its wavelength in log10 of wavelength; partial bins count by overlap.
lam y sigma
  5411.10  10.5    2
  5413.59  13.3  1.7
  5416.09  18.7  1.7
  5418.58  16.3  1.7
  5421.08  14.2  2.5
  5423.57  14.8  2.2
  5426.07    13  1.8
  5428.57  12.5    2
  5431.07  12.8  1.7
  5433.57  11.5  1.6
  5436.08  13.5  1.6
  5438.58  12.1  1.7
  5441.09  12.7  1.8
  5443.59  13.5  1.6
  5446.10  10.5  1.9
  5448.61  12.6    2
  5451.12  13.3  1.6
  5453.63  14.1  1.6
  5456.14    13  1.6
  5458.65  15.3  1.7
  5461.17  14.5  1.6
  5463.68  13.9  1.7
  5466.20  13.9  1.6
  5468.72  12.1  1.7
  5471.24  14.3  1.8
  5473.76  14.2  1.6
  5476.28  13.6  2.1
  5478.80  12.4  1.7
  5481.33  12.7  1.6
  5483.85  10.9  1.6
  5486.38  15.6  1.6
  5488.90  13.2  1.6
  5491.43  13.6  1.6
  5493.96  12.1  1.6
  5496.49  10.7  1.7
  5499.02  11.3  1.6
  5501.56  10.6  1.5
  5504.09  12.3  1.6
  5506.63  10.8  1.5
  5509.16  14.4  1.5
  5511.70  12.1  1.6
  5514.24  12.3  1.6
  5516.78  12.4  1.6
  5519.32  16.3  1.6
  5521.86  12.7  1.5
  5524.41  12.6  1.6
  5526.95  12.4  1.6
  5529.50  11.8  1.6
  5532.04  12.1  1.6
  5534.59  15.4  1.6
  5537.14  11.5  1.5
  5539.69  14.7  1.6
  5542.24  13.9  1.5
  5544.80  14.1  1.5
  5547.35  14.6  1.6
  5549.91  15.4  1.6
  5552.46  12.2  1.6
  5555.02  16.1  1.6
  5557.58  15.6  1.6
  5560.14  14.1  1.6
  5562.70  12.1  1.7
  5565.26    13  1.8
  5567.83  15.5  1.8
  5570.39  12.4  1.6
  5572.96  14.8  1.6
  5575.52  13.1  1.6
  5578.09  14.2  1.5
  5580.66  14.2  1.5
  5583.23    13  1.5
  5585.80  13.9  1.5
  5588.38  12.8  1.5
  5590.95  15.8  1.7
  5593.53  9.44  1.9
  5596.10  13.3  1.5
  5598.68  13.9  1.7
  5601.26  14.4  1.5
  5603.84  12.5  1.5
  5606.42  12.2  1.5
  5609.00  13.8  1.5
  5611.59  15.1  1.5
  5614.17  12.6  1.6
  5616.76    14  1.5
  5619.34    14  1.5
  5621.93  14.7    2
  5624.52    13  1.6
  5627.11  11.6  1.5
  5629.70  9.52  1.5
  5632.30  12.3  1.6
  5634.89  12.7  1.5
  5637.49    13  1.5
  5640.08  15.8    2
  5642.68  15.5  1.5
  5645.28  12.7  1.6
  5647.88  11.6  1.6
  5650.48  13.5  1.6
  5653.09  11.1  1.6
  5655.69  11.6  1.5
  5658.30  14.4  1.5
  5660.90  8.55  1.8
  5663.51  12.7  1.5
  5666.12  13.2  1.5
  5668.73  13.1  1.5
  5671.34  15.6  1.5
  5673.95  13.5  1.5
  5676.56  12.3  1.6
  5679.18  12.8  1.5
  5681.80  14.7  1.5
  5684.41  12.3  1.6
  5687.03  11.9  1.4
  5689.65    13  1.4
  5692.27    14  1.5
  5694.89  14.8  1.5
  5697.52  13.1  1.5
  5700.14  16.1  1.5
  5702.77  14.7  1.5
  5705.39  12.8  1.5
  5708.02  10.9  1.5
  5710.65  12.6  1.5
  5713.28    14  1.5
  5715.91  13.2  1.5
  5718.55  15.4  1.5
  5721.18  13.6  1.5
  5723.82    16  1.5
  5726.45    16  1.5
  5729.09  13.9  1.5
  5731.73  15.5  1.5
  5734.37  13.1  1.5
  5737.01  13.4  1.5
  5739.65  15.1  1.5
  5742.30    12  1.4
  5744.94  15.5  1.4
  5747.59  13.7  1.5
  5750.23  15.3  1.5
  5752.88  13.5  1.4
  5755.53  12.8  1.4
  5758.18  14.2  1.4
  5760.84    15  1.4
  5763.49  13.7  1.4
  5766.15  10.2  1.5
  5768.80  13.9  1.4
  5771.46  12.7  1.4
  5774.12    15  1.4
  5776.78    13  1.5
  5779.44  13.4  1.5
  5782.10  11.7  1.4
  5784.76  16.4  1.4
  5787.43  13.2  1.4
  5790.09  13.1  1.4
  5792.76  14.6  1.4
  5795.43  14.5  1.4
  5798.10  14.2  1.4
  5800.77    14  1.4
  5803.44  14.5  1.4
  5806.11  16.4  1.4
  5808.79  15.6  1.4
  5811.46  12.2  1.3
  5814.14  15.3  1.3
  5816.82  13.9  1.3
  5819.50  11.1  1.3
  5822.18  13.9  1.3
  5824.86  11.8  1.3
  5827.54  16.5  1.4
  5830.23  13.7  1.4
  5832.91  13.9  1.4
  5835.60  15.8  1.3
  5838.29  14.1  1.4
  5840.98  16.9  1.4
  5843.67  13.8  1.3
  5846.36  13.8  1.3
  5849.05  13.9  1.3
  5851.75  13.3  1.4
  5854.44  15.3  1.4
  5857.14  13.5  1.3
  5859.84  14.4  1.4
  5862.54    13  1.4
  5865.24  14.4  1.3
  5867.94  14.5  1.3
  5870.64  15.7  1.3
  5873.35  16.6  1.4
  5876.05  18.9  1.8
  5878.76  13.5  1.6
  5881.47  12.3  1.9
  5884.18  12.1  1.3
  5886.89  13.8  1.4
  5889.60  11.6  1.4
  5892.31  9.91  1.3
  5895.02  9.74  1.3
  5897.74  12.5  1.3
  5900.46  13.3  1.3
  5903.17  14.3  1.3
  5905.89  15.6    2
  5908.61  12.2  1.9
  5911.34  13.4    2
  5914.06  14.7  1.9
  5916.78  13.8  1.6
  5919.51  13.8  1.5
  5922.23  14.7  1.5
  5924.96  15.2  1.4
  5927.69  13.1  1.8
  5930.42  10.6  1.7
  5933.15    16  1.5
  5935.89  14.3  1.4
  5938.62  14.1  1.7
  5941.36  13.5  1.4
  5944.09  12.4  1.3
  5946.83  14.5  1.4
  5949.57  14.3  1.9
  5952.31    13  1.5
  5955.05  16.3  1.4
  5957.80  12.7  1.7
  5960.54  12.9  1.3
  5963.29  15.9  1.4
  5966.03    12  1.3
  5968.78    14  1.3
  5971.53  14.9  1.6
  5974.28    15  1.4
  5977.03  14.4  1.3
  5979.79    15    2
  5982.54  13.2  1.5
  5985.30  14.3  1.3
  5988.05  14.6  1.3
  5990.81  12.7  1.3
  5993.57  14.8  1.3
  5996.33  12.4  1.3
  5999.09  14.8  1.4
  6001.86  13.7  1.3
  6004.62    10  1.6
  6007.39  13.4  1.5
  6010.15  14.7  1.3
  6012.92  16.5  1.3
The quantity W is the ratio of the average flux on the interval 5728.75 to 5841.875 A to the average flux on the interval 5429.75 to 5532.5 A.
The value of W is 1.09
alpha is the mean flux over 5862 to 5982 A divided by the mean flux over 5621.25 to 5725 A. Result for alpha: 1.0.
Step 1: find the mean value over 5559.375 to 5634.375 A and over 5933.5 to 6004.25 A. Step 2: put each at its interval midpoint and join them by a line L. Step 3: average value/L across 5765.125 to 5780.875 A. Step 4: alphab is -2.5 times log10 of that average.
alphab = 0.042 mag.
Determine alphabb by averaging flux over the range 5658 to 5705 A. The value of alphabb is 13.3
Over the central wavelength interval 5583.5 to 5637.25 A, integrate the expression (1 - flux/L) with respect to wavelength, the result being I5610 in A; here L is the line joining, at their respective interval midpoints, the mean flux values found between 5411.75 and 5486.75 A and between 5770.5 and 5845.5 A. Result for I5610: 2.70 A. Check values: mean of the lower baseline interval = 13.5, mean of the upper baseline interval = 14.1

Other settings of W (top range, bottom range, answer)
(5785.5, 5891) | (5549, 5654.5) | 1.06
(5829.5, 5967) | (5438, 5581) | 1.05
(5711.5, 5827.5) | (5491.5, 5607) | 1.06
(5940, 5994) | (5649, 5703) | 1.06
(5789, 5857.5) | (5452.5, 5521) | 1.09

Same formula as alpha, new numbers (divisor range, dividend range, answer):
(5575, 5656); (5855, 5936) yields 1.04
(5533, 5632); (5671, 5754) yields 1.02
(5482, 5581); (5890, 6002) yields 1.03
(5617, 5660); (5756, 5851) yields 1.08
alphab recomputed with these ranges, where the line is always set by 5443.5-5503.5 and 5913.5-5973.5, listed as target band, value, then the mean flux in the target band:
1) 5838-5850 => -0.06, 14.6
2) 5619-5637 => 0.07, 12.5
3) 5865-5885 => -0.08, 14.8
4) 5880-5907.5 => 0.11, 12.5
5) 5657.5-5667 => 0.11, 12.1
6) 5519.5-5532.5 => 0.03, 12.7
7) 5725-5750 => -0.06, 14.3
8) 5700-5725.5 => -0.03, 13.9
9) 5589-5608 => 0.01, 13.1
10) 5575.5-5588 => -0.04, 13.7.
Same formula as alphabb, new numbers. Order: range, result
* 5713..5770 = 14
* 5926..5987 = 13.9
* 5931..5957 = 14.1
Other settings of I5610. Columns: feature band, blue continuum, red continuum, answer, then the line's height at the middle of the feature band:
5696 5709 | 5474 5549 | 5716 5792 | 0.1 A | 13.7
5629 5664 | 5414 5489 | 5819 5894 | 3.1 A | 13.8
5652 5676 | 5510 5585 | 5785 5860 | 2.1 A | 13.9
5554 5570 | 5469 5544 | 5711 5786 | -1.4 A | 13.1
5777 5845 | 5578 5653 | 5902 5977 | -2.4 A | 13.7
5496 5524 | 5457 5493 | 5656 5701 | 2.3 A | 13.5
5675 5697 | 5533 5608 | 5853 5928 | 0.8 A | 13.7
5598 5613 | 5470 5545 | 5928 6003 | -0.6 A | 13.1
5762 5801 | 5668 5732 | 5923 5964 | 0.8 A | 13.8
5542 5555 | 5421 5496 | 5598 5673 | -1.1 A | 13.1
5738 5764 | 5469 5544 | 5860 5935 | -1.4 A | 13.4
